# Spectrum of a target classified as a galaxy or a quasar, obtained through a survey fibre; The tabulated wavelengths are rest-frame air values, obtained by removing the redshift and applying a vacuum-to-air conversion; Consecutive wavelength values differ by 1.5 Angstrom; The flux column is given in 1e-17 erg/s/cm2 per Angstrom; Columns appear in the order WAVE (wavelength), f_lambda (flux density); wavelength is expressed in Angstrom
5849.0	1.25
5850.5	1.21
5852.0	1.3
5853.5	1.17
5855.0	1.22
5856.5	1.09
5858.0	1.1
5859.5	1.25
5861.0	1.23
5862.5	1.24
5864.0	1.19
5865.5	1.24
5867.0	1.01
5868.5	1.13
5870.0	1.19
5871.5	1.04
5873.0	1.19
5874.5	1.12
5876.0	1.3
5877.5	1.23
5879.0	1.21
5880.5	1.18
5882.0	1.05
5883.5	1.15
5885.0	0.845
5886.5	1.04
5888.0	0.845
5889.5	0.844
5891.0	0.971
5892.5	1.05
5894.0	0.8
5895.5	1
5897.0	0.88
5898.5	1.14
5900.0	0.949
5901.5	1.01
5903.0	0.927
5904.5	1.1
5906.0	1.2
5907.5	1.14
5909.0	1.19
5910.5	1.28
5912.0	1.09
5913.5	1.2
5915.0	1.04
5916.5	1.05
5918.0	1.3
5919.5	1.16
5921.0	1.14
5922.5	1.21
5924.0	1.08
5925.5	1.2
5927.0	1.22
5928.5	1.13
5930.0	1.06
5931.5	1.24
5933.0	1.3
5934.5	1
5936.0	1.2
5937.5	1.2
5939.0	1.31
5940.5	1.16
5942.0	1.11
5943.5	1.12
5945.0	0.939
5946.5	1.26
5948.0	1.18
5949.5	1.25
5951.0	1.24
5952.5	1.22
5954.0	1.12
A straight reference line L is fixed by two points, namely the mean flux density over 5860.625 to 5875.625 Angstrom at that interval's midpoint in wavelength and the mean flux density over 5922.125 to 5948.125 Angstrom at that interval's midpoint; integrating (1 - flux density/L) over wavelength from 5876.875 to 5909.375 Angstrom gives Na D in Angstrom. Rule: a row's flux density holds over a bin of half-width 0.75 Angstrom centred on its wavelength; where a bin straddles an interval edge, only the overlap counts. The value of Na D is 3.6 Angstrom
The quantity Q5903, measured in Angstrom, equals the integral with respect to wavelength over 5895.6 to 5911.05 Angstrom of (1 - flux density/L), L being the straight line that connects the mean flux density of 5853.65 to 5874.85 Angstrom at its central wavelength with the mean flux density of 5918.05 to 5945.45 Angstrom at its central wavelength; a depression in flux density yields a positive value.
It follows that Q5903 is 1.1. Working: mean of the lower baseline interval 1.16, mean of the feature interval 1.08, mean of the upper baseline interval 1.16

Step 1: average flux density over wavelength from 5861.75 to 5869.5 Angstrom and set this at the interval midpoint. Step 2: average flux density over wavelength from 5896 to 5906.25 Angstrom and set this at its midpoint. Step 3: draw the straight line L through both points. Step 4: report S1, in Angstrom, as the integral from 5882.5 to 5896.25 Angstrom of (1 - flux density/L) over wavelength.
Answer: 1.5 Angstrom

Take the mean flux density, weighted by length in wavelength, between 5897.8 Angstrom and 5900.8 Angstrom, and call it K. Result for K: 1.04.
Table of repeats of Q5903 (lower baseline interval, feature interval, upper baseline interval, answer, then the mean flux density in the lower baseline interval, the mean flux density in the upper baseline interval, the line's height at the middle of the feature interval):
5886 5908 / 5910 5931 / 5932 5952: -1.3 Angstrom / 0.991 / 1.18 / 1.09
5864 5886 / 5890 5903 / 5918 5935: 2.0 Angstrom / 1.14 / 1.17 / 1.15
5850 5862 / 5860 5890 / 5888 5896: -1.8 Angstrom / 1.2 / 0.923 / 1.05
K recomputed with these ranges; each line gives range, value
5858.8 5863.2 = 1.24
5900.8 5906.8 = 1.06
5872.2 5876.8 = 1.2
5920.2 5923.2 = 1.17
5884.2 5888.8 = 0.912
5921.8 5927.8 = 1.18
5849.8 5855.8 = 1.22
